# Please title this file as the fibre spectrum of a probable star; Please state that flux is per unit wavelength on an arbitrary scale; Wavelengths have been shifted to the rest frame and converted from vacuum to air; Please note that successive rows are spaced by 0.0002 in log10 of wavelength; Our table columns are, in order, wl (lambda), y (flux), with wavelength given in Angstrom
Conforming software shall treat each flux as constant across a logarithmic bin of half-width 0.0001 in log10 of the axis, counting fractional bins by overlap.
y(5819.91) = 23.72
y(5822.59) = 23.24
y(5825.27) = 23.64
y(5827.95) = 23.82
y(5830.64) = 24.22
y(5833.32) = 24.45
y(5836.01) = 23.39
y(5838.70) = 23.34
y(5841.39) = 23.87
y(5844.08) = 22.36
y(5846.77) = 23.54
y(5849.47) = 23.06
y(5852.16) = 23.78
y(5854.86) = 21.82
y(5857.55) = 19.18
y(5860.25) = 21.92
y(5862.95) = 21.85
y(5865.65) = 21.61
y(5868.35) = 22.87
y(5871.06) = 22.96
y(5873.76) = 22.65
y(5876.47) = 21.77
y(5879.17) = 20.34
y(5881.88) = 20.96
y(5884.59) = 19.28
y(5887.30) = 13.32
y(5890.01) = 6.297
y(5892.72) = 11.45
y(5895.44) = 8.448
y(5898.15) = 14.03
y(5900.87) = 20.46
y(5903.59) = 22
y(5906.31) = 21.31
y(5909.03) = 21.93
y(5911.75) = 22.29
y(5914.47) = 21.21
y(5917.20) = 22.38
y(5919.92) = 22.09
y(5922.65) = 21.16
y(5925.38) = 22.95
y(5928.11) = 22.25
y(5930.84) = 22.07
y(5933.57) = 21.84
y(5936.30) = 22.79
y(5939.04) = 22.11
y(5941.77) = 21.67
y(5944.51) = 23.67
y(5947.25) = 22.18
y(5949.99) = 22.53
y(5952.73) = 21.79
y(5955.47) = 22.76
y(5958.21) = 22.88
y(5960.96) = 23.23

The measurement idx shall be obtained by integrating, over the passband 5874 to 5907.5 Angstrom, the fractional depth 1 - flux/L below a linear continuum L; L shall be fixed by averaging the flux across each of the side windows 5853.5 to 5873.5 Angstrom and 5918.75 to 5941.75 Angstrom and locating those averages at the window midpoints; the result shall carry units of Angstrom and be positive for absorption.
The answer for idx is 7.8 Angstrom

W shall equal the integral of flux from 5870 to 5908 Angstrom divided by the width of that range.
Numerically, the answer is 17.5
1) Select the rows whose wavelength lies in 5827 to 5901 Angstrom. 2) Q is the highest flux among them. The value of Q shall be 24.45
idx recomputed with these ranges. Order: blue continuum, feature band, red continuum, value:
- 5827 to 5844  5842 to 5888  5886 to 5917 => -1.95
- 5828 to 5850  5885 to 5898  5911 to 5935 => 6.71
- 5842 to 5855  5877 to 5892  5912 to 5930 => 4.26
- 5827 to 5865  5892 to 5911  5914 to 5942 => 4.15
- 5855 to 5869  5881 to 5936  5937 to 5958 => 7.65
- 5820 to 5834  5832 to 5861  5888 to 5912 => -1.37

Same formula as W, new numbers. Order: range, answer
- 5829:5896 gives 20.5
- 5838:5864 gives 22.5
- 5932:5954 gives 22.3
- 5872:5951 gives 19.9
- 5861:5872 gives 22.3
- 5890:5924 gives 18.6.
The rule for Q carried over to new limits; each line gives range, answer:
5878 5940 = 22.95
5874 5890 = 21.77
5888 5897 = 11.45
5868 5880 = 22.96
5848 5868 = 23.78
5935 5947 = 23.67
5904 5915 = 22.29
